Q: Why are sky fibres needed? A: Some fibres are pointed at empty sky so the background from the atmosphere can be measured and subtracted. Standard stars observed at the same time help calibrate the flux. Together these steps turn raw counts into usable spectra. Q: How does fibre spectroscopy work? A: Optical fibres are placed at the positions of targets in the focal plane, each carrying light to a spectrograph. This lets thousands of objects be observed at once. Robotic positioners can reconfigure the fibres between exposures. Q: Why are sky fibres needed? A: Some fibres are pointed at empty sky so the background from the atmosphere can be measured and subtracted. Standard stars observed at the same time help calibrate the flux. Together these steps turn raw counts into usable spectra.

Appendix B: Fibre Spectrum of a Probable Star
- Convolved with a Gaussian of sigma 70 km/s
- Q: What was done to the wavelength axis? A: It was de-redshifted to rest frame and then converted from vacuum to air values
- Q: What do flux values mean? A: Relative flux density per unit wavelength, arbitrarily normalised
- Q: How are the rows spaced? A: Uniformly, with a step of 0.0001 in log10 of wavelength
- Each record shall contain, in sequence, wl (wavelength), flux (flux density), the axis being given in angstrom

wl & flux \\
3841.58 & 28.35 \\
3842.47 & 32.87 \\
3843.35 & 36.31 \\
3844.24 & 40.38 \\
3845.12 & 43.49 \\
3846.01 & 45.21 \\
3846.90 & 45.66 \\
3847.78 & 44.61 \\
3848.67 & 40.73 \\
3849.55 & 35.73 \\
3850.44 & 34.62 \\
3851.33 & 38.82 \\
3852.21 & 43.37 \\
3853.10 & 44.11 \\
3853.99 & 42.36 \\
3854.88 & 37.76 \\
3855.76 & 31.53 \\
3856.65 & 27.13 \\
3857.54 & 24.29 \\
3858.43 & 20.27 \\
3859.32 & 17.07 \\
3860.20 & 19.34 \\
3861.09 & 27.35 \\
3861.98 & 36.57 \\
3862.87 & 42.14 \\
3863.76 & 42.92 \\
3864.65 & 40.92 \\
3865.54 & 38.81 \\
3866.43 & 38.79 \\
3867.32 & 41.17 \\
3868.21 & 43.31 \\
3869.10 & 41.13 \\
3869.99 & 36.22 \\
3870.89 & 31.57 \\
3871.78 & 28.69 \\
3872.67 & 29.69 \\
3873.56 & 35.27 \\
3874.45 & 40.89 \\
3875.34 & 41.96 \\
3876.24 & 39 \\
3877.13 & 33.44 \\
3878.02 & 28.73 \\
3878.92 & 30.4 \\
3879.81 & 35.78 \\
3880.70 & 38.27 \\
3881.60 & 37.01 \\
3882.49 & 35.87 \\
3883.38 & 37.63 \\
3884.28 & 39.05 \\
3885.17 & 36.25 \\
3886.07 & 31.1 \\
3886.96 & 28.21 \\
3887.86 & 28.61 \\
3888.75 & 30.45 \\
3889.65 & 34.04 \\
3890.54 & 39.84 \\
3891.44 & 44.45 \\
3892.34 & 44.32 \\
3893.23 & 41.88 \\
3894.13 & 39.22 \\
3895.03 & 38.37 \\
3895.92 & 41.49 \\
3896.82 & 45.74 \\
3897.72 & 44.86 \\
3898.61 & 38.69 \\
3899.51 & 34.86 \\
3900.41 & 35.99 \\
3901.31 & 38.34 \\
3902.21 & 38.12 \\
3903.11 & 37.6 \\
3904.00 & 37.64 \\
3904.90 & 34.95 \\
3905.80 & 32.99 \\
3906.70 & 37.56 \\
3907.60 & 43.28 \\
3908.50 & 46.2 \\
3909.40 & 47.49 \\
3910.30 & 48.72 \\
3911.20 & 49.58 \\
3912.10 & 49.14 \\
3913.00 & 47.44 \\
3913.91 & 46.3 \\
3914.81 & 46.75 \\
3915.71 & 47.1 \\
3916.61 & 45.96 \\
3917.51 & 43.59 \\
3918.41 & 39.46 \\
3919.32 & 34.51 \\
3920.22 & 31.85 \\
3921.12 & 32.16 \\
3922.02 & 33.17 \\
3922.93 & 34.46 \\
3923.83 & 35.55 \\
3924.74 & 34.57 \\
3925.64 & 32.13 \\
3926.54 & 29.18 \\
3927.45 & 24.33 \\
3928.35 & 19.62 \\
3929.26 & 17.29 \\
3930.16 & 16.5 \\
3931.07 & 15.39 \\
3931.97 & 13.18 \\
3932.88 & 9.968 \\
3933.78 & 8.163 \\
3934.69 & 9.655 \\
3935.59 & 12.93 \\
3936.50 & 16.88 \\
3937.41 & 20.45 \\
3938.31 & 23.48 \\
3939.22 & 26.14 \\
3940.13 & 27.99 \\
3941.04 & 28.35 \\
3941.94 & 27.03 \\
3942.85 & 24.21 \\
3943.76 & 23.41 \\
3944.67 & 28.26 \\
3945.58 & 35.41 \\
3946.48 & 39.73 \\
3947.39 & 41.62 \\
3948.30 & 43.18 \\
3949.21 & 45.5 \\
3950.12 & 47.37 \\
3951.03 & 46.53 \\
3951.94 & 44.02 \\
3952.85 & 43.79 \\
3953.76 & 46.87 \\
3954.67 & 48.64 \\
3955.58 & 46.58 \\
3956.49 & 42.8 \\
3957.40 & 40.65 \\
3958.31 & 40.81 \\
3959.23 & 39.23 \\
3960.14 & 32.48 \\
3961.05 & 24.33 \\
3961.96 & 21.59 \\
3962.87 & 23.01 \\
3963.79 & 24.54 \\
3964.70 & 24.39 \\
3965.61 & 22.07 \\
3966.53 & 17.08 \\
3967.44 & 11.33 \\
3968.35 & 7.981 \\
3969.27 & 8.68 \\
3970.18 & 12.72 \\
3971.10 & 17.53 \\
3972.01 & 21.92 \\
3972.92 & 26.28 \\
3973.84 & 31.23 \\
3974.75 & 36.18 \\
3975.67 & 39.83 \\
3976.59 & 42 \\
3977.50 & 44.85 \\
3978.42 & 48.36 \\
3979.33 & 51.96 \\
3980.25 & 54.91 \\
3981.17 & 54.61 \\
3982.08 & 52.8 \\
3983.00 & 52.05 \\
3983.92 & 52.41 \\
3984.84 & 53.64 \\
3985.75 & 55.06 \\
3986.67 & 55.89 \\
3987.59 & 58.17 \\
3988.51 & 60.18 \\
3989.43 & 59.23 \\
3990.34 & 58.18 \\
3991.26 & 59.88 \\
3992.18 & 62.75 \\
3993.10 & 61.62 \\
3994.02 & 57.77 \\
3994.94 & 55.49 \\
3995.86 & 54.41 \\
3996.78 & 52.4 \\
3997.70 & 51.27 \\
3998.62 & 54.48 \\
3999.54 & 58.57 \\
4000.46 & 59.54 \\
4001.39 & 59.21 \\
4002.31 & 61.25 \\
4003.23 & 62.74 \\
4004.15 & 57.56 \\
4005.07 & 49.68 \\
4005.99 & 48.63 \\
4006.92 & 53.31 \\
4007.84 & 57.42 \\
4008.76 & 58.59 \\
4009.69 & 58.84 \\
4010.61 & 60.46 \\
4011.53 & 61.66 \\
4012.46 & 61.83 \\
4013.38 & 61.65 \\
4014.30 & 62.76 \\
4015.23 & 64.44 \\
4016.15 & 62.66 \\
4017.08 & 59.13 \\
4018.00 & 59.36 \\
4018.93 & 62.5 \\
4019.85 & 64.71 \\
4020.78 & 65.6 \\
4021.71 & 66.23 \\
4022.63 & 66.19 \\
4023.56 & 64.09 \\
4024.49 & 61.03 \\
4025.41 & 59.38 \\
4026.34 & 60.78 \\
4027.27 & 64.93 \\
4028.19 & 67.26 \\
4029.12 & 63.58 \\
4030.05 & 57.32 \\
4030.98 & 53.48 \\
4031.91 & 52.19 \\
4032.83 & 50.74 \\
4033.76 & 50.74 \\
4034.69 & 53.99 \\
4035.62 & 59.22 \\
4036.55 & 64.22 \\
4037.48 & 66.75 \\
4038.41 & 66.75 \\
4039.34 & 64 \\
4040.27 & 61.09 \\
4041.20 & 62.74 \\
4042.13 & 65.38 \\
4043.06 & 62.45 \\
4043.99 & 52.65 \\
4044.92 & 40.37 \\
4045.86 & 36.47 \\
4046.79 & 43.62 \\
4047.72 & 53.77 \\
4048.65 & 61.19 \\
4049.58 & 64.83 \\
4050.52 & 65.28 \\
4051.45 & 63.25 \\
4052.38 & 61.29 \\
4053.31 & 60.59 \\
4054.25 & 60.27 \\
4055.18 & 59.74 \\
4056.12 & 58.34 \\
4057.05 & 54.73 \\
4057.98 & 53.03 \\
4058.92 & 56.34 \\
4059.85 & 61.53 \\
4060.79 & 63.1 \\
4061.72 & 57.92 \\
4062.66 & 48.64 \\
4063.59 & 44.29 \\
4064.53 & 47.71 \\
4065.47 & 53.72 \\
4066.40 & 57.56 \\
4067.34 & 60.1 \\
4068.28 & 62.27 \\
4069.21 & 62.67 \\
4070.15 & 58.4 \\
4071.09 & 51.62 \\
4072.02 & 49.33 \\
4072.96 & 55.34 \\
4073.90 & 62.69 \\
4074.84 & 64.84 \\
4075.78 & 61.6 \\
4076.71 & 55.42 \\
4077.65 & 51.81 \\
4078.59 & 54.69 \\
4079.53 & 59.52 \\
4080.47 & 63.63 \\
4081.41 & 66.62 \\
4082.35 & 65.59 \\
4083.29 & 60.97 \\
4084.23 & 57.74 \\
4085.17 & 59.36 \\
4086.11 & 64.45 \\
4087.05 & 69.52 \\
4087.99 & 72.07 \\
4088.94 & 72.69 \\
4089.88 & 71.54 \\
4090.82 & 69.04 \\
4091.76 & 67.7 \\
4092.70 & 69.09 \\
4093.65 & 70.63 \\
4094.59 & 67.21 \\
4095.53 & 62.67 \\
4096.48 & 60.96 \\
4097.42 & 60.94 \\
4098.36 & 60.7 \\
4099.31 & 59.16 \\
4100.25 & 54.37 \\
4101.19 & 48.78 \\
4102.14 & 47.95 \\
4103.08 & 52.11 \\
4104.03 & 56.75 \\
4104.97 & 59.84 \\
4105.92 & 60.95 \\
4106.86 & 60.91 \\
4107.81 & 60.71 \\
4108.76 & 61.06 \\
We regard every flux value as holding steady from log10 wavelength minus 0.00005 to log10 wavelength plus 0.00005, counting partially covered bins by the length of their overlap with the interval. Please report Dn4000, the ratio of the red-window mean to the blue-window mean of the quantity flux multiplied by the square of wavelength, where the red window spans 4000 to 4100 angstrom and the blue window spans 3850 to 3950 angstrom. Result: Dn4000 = 1.88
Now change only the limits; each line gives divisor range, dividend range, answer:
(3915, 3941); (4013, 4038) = 2.42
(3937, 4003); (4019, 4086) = 1.49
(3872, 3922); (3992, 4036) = 1.61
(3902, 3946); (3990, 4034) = 1.97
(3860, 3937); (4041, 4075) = 1.75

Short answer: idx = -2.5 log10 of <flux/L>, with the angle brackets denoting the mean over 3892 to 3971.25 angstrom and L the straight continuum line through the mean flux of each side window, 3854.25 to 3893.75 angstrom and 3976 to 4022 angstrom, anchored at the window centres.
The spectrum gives 0.32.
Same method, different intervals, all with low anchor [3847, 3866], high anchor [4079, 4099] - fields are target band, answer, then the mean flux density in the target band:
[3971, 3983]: 0.22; 41.3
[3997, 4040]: -0.07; 59.8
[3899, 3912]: 0.03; 40.5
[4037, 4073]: 0.07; 57.2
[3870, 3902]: 0.07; 36.6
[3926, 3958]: 0.49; 29.7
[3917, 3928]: 0.28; 33.7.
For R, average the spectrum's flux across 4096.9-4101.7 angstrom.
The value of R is 56.8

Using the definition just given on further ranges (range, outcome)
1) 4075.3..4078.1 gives 56.5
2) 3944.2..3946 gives 31.6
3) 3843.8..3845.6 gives 42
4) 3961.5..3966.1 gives 23.1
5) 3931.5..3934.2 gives 10.5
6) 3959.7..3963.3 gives 25.4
